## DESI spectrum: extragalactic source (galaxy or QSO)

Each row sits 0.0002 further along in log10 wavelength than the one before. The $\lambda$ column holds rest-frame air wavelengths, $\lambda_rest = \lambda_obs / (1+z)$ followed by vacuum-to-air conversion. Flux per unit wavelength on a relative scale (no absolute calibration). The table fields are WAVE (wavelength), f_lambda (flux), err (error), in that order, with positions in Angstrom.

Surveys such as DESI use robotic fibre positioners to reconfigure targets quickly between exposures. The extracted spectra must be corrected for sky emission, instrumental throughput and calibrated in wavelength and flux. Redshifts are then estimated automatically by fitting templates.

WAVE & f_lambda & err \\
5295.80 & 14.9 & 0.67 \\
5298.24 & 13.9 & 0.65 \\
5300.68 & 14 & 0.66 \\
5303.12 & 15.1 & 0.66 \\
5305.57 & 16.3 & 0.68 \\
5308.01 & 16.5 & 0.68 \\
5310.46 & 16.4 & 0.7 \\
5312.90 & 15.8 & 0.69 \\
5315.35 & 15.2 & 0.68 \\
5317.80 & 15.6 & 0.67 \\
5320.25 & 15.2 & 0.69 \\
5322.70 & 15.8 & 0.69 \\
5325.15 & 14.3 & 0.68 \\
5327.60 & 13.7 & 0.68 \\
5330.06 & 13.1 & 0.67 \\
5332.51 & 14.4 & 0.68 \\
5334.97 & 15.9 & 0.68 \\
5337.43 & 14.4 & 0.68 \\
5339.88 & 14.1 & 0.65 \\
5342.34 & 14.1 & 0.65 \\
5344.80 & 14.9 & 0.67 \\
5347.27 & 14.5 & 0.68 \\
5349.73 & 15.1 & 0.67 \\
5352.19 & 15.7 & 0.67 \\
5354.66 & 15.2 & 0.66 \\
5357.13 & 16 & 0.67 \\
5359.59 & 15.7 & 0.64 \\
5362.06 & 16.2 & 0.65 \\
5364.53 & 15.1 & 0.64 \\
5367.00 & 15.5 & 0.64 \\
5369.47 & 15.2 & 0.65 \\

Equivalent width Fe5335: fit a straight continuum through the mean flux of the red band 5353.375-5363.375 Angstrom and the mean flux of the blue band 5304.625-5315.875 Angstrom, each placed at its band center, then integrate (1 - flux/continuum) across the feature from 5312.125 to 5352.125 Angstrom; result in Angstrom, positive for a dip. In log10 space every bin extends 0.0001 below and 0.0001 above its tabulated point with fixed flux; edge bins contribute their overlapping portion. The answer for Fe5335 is 2.94 Angstrom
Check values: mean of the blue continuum 16.1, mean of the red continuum 15.8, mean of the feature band 14.8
